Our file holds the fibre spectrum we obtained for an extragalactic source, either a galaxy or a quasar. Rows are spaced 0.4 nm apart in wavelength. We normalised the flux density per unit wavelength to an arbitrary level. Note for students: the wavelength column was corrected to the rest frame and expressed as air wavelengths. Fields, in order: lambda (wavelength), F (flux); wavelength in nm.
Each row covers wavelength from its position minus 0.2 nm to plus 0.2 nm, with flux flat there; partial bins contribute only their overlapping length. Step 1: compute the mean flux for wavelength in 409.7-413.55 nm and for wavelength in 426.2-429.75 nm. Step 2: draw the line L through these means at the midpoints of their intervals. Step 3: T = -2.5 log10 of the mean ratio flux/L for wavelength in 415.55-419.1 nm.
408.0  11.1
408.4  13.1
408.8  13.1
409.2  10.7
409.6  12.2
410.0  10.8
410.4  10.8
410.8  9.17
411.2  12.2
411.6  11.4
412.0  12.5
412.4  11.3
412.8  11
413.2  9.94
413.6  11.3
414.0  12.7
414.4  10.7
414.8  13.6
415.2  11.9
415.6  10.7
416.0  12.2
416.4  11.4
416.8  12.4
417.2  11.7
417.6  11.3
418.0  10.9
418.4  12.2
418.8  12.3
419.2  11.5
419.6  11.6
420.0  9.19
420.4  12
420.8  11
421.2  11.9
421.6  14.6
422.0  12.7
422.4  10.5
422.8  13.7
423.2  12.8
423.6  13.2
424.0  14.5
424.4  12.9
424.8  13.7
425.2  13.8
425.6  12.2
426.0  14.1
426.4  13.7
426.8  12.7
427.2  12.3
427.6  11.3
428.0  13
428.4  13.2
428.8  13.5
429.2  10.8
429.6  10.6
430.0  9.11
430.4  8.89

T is -0.019 mag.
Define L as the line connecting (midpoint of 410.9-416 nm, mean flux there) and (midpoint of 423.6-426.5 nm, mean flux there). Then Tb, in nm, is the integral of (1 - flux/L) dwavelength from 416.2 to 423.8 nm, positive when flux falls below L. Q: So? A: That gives 0.44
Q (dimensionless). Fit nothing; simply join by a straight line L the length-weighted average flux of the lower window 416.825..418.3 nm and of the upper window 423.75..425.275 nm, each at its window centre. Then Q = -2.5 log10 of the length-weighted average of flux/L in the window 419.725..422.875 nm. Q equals 0.07 mag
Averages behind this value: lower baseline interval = 11.5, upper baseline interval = 13.7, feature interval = 11.9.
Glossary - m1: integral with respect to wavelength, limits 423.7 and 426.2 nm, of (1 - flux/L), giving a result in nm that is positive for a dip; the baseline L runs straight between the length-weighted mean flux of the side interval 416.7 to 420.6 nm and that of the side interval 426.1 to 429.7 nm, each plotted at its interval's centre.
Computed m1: -0.29 nm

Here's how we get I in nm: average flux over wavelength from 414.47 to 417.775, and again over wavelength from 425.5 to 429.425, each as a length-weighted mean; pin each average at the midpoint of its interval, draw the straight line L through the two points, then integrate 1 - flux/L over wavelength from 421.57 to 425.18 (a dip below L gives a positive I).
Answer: -0.22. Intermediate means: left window 11.9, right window 12.7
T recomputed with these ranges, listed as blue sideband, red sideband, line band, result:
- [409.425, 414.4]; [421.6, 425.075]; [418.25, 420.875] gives 0.099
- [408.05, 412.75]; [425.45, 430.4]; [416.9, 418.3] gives 0.029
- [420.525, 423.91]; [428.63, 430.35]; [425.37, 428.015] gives -0.114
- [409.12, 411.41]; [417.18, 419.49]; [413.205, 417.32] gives -0.035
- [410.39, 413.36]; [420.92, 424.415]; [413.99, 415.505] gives -0.046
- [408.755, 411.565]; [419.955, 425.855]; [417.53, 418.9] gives 0.043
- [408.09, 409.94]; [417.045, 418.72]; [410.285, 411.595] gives 0.111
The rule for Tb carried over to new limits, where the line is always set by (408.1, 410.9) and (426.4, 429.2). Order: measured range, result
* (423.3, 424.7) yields -0.13 nm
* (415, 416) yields 0.03 nm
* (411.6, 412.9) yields 0.00 nm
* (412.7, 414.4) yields 0.08 nm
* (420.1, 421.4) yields 0.08 nm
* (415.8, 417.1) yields -0.01 nm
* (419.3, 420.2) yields 0.12 nm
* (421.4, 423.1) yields -0.08 nm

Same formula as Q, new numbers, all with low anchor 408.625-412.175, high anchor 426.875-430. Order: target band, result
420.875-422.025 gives -0.10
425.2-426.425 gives -0.13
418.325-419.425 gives -0.03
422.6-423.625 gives -0.13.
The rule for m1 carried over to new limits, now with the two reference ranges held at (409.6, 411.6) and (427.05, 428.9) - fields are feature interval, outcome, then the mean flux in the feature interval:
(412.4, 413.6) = 0.05 nm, 10.7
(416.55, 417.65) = -0.03 nm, 11.8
